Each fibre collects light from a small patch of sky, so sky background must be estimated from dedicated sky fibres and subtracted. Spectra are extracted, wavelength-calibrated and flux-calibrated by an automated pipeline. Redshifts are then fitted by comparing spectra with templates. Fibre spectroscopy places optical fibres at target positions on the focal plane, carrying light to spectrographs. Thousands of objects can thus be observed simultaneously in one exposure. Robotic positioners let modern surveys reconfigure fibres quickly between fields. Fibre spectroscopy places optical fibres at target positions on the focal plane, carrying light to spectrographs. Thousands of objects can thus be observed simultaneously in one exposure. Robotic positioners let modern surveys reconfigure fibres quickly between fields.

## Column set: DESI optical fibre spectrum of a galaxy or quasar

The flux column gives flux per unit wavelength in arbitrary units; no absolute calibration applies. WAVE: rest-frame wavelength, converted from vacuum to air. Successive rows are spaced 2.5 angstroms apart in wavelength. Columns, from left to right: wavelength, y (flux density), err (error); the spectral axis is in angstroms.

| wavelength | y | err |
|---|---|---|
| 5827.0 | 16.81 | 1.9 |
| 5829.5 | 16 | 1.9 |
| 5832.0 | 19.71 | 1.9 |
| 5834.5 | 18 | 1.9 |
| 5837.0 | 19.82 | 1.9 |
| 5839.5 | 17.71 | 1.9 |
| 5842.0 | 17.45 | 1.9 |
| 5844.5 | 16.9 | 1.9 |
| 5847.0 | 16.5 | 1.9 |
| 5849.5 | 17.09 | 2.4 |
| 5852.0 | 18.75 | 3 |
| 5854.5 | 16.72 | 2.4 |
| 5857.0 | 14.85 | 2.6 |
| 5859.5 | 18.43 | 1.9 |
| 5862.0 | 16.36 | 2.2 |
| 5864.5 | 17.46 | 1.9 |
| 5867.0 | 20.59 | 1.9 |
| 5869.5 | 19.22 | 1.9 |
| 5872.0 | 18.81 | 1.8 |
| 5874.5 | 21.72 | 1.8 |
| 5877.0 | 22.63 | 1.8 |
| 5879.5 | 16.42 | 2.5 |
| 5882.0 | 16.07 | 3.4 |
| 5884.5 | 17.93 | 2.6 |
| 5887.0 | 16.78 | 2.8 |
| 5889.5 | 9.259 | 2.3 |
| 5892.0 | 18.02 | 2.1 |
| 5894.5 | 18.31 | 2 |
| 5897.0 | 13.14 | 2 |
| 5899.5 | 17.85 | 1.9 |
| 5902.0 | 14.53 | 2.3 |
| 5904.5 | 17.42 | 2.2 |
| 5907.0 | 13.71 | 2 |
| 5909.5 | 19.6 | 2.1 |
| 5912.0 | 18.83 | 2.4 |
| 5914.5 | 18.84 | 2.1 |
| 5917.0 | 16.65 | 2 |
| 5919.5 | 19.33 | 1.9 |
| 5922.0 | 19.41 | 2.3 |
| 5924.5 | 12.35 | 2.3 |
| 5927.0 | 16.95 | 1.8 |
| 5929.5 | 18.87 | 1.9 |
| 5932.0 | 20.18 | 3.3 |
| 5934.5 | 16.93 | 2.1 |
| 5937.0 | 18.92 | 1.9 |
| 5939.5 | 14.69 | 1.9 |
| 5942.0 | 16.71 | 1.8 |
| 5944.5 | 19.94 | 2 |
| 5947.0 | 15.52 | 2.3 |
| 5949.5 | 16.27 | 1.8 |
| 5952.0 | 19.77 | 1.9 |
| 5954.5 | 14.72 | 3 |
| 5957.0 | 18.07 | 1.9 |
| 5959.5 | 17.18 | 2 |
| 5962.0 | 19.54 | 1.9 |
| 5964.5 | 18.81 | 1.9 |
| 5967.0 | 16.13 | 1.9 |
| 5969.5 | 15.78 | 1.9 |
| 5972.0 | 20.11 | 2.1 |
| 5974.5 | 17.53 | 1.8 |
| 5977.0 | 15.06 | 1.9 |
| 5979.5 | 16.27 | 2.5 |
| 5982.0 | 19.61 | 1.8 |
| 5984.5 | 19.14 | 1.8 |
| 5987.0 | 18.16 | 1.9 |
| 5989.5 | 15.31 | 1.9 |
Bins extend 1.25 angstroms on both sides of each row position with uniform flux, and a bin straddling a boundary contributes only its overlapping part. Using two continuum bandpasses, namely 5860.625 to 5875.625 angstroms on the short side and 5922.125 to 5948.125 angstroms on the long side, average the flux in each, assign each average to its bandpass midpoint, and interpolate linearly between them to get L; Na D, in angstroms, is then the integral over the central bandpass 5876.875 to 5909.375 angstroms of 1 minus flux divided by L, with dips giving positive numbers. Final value 3.8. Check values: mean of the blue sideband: 19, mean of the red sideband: 17.2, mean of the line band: 16.2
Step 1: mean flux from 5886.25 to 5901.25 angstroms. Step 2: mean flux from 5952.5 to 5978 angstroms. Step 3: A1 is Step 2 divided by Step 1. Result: 1.12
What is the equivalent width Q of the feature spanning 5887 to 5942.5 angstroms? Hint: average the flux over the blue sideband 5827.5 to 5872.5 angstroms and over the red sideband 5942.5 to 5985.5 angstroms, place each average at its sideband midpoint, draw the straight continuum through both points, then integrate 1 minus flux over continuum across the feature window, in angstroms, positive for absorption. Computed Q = 2.6 angstroms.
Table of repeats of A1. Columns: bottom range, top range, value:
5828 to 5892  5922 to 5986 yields 0.99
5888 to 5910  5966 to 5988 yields 1.12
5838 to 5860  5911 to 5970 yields 1.02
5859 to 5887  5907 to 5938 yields 0.96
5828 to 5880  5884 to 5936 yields 0.93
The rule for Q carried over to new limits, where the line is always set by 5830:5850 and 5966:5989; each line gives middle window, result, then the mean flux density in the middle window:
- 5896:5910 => 1.4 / 15.9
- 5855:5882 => -1.1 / 18.5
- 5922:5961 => 0.8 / 17.2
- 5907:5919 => -0.3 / 18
